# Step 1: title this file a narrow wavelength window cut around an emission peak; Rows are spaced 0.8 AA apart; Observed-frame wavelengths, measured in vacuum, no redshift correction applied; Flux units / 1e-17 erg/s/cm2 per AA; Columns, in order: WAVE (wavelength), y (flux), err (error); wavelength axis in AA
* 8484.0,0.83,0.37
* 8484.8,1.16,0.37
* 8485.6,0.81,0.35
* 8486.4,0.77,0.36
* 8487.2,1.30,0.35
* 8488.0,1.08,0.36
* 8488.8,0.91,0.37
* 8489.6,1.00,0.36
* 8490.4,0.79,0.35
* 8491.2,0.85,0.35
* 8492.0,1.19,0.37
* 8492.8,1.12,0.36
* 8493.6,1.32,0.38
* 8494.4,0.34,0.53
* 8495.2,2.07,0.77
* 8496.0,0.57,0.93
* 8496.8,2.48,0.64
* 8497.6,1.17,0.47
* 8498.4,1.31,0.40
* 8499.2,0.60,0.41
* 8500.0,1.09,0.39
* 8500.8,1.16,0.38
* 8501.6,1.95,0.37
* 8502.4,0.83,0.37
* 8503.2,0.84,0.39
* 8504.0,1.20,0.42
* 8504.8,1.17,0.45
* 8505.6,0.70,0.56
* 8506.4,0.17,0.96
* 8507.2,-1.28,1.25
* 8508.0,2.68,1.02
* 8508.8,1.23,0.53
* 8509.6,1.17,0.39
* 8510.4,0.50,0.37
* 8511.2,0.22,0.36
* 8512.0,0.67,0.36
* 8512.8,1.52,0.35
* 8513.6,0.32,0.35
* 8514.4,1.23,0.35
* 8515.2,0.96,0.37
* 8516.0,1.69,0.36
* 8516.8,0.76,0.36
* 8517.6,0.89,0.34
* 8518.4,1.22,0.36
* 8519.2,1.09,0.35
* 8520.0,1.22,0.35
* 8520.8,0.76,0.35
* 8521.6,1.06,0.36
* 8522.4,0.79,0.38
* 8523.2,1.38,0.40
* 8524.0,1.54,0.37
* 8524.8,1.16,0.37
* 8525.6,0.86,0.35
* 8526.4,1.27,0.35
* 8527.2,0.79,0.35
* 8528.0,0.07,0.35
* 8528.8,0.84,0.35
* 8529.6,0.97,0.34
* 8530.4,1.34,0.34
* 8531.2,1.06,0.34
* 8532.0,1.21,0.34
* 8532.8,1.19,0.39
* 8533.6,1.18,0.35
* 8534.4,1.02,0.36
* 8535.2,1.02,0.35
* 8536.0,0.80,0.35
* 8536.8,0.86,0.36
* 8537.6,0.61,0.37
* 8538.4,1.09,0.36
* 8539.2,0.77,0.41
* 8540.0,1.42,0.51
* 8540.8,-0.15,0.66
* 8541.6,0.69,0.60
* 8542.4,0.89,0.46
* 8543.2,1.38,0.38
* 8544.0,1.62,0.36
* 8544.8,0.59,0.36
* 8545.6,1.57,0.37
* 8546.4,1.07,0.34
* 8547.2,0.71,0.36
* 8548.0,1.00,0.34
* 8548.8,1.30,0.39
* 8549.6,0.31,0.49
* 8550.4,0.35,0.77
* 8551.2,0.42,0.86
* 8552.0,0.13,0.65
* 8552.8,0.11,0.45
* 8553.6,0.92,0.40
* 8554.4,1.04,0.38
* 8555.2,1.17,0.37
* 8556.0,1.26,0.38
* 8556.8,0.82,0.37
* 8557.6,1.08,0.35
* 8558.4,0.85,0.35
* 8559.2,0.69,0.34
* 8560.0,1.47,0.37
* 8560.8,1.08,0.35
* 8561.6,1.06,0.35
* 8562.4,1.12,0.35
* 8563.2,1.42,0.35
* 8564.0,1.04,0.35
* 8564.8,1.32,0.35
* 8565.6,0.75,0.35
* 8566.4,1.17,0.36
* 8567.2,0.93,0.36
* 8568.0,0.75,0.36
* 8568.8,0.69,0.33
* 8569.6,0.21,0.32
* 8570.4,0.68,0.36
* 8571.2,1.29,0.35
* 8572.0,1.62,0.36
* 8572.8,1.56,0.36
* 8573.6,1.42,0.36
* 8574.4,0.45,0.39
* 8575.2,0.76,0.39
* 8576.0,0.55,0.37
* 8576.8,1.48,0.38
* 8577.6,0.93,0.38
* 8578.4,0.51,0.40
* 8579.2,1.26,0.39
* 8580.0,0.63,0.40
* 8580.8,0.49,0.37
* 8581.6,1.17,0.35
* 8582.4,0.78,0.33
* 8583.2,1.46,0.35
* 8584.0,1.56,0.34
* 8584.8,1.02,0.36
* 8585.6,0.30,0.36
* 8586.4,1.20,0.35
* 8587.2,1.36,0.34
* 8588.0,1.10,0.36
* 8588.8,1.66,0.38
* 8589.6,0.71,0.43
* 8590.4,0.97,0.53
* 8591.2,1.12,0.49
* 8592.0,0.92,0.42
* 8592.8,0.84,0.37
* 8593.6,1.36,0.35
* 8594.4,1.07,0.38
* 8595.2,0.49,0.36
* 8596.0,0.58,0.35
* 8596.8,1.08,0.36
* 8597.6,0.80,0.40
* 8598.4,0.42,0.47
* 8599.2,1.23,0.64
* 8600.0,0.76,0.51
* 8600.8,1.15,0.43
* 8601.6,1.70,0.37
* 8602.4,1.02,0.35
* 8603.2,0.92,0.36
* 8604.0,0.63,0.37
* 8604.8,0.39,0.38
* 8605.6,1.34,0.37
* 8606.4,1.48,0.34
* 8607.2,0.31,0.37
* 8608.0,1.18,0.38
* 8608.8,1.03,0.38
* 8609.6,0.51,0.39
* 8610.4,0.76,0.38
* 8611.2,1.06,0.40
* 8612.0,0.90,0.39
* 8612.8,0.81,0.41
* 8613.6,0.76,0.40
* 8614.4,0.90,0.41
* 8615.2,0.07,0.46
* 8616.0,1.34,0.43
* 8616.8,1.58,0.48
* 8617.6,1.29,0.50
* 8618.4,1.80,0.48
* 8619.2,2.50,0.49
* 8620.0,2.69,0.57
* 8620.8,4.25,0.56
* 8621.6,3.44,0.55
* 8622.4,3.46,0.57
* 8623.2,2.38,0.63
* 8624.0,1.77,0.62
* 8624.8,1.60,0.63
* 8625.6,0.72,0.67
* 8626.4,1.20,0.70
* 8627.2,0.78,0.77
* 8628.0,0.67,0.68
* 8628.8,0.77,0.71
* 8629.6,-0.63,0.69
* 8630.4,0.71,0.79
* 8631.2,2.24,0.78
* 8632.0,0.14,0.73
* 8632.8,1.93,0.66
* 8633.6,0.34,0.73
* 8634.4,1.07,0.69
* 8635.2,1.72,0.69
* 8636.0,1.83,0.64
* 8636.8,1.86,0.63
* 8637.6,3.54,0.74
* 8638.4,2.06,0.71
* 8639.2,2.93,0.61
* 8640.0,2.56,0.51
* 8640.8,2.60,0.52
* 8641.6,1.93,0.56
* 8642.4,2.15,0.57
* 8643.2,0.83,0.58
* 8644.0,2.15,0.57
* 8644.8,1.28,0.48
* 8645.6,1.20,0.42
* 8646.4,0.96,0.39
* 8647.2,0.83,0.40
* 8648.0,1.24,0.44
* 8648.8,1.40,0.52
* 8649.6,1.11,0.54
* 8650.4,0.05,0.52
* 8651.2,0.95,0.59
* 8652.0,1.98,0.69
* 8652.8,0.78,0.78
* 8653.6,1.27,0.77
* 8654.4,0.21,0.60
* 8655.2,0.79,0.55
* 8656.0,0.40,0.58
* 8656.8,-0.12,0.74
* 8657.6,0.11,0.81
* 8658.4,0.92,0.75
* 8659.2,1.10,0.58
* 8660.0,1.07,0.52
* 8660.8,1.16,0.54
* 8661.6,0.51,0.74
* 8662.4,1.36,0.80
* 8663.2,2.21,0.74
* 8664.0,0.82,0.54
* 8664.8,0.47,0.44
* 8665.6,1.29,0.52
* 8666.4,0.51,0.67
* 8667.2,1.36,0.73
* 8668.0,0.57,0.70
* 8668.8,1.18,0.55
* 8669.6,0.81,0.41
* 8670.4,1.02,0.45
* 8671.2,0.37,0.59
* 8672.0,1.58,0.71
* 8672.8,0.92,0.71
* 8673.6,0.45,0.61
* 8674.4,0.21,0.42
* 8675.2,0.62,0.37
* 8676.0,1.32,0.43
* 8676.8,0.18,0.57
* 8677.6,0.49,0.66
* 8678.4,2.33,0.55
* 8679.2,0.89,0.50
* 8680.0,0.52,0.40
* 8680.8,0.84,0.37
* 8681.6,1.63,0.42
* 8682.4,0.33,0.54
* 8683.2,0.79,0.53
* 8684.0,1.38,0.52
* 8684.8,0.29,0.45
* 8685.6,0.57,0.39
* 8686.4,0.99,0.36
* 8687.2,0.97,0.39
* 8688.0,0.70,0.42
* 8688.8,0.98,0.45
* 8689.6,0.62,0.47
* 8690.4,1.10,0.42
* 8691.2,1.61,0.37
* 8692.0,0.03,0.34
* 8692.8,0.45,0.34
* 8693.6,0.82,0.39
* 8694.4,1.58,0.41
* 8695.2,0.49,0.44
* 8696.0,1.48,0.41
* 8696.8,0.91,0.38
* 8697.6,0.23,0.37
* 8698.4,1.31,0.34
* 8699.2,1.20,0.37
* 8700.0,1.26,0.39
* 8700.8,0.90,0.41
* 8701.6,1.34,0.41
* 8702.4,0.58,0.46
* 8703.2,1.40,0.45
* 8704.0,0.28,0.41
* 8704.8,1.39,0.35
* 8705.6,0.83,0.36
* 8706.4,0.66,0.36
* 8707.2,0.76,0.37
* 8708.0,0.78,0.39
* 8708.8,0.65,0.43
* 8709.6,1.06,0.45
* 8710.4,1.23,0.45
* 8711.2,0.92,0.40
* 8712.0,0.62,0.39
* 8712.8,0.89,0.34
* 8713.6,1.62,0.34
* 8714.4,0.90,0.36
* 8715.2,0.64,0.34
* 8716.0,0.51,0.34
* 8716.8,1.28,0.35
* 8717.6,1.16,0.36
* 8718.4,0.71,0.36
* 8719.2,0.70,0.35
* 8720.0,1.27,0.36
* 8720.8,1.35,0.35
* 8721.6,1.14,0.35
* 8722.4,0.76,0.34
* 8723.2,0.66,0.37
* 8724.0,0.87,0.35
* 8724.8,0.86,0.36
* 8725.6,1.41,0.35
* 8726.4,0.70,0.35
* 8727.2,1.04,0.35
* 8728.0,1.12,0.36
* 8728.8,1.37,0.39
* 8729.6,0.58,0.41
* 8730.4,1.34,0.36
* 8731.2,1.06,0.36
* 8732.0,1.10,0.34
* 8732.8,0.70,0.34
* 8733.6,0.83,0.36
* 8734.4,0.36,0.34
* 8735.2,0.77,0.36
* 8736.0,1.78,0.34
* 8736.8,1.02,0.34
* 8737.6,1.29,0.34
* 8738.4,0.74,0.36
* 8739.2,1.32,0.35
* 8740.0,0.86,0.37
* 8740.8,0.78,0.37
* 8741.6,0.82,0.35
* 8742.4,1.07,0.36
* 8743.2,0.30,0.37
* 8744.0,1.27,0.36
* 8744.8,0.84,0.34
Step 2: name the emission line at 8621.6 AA [S II]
